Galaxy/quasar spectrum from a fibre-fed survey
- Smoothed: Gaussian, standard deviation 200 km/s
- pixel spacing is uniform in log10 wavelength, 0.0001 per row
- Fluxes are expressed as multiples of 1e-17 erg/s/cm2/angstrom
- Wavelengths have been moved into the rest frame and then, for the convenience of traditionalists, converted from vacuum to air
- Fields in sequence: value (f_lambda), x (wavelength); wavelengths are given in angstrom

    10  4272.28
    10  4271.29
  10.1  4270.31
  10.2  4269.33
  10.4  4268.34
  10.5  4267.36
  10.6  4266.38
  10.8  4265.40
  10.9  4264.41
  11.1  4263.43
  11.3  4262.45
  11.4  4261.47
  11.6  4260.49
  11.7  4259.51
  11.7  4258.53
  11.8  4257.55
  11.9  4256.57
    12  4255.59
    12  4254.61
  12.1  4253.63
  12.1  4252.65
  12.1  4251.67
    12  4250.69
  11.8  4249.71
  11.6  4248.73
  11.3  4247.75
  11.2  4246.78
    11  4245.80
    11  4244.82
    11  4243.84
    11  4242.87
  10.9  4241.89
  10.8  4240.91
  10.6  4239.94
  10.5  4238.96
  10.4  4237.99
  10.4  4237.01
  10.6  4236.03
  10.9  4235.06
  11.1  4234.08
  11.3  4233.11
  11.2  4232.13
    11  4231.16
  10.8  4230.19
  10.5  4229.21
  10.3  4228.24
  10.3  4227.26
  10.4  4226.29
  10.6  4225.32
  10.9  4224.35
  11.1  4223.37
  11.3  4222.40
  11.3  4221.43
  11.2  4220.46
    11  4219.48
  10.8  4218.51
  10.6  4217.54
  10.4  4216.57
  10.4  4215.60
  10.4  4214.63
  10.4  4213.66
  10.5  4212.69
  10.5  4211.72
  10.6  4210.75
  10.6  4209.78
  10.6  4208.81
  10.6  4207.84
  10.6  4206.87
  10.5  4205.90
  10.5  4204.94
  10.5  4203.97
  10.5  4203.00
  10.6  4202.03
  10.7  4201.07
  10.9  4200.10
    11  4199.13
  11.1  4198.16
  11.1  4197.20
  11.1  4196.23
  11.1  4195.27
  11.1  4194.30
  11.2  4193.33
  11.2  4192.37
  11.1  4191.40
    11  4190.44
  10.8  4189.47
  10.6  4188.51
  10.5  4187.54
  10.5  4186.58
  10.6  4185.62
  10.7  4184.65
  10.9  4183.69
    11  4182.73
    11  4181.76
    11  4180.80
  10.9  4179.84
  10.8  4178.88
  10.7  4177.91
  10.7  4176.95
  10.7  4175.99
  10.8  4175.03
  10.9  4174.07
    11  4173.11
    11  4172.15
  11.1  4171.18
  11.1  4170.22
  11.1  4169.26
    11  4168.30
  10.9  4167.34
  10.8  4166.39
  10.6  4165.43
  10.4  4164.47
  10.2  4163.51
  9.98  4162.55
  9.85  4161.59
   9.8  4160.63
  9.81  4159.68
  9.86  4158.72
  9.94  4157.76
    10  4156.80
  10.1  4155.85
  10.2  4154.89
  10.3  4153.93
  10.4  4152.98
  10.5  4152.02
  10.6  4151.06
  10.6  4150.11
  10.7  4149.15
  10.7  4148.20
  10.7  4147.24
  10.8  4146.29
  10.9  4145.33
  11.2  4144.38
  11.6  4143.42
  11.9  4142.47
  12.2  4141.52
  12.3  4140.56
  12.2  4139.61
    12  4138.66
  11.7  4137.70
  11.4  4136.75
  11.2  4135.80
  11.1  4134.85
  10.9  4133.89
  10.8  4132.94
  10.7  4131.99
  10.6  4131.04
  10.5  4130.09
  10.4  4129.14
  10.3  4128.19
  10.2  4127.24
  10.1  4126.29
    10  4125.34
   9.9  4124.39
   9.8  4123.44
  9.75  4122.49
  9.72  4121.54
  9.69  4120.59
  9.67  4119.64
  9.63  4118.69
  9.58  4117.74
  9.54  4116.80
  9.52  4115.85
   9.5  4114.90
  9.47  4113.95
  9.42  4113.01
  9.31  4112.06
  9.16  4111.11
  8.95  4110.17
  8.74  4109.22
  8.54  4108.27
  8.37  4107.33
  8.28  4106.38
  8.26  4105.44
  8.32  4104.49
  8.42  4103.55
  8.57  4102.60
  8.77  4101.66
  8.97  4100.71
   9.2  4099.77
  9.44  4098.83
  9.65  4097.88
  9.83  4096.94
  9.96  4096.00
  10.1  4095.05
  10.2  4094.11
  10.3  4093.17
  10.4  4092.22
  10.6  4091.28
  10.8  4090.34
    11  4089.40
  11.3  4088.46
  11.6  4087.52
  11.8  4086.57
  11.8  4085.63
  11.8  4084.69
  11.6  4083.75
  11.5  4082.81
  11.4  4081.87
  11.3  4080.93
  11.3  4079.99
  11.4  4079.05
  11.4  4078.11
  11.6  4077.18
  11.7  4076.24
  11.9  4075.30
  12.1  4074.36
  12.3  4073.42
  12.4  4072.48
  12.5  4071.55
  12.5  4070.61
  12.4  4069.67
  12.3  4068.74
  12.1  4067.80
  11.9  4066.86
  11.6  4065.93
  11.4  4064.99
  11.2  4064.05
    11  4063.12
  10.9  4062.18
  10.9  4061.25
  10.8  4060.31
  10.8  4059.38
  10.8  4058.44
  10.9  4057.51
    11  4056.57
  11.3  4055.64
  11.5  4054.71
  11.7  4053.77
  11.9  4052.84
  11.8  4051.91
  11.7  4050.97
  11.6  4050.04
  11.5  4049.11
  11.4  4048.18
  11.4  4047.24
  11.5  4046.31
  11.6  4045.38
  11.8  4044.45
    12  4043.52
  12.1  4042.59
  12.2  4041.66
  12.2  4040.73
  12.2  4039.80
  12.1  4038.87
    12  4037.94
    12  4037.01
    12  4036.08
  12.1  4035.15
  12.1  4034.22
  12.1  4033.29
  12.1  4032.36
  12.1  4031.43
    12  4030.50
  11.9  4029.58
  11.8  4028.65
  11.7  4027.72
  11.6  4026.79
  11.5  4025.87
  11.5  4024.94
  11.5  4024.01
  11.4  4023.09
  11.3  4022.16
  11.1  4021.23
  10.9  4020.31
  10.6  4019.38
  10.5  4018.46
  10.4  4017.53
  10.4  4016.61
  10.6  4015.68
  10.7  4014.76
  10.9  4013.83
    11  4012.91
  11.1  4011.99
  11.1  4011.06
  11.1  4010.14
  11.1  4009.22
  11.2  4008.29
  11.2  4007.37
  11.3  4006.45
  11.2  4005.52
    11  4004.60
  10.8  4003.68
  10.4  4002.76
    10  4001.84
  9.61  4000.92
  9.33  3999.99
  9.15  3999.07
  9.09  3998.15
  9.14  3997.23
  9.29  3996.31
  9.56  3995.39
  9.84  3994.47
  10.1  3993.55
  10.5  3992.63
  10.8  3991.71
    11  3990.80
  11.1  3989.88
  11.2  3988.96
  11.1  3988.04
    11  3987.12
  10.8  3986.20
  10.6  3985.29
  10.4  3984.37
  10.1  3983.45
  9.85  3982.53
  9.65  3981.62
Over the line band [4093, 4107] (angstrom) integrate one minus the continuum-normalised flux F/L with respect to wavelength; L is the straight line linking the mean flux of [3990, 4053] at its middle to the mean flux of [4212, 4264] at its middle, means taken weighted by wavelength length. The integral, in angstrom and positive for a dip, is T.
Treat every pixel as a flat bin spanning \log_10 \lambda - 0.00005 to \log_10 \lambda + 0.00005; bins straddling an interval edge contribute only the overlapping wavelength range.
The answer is 2.4 angstrom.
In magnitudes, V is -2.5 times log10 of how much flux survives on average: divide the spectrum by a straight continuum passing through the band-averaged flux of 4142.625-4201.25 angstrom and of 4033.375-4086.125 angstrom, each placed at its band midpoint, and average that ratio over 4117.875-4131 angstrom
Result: 0.118 mag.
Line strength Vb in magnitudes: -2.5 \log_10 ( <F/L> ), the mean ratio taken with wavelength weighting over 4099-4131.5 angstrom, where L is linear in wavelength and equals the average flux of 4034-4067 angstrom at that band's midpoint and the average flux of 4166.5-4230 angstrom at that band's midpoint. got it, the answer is 0.19 mag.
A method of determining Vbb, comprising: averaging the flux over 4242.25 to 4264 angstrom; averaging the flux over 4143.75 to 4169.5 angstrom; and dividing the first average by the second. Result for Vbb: 1.11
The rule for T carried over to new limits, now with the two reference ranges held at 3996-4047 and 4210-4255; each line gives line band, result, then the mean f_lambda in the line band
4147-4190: 1.72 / 10.6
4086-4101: 1.03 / 10.3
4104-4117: 2.51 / 8.94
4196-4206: 0.20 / 10.8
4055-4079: -0.97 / 11.6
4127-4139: 0.17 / 10.9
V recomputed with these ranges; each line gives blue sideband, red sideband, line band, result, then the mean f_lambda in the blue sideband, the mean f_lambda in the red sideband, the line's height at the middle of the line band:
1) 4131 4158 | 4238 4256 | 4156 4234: 0.046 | 11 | 11.4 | 11.2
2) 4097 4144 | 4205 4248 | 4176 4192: -0.037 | 9.97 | 10.8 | 10.4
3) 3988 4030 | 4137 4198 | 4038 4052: -0.102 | 10.7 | 10.8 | 10.7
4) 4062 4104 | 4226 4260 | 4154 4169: 0.087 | 11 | 11.2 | 11.1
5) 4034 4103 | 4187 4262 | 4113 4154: 0.059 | 11.3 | 11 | 11.2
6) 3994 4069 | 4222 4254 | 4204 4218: 0.054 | 11.2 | 11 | 11.1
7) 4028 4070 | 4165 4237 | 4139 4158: 0.019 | 11.7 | 10.8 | 11.1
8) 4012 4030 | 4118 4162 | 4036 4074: -0.069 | 11.1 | 10.6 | 11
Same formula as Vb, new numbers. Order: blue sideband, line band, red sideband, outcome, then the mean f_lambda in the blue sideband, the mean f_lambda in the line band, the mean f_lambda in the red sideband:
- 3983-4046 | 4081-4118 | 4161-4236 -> 0.11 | 11.1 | 9.86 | 10.8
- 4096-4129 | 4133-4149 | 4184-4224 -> -0.17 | 9.33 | 11.4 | 10.8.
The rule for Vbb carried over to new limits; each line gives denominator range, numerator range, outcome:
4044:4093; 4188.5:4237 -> 0.94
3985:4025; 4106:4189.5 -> 0.98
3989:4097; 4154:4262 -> 0.97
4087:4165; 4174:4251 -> 1.07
